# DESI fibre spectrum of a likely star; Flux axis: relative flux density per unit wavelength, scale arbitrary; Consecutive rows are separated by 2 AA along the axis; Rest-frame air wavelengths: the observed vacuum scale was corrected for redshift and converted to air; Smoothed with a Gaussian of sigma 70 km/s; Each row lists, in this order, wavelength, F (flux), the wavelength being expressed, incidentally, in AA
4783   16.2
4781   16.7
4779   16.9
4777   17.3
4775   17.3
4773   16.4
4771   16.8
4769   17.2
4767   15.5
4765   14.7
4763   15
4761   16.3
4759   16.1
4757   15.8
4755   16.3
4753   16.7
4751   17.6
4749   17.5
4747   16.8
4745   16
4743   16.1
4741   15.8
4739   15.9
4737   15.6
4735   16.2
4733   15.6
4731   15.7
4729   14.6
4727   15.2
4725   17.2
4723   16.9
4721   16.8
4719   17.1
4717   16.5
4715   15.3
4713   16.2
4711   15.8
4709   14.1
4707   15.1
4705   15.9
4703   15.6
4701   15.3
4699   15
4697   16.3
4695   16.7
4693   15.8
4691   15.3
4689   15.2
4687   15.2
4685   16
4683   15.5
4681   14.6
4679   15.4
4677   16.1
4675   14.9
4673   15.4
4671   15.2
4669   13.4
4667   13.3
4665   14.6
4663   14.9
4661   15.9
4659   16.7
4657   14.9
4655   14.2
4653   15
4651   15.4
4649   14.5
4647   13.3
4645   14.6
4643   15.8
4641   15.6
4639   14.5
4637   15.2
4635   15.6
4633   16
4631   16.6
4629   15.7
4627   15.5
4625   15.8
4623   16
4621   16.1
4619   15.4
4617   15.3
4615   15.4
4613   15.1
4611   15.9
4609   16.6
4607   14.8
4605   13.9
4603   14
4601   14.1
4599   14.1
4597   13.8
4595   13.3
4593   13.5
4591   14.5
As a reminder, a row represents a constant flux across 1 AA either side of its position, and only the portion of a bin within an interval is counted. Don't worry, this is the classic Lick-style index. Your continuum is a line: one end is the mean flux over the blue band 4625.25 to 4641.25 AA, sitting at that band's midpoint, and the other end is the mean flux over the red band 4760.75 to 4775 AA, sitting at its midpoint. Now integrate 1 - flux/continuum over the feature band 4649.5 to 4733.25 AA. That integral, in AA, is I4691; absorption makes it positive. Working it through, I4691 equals 1.8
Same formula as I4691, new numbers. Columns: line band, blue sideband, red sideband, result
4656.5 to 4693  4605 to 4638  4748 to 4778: 1.8 AA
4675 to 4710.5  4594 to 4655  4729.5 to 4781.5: 0.5 AA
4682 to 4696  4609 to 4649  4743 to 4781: 0.2 AA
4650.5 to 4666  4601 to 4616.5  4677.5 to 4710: 0.1 AA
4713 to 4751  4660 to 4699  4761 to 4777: -0.9 AA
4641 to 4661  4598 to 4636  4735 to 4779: 0.7 AA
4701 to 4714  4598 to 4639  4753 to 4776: 0.3 AA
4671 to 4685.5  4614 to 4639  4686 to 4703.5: 0.2 AA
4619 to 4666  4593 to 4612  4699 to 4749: -1.3 AA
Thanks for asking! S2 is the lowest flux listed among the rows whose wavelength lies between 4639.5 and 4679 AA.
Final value 13.3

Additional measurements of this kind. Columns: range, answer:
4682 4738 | 14.1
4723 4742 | 14.6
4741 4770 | 14.7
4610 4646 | 14.5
